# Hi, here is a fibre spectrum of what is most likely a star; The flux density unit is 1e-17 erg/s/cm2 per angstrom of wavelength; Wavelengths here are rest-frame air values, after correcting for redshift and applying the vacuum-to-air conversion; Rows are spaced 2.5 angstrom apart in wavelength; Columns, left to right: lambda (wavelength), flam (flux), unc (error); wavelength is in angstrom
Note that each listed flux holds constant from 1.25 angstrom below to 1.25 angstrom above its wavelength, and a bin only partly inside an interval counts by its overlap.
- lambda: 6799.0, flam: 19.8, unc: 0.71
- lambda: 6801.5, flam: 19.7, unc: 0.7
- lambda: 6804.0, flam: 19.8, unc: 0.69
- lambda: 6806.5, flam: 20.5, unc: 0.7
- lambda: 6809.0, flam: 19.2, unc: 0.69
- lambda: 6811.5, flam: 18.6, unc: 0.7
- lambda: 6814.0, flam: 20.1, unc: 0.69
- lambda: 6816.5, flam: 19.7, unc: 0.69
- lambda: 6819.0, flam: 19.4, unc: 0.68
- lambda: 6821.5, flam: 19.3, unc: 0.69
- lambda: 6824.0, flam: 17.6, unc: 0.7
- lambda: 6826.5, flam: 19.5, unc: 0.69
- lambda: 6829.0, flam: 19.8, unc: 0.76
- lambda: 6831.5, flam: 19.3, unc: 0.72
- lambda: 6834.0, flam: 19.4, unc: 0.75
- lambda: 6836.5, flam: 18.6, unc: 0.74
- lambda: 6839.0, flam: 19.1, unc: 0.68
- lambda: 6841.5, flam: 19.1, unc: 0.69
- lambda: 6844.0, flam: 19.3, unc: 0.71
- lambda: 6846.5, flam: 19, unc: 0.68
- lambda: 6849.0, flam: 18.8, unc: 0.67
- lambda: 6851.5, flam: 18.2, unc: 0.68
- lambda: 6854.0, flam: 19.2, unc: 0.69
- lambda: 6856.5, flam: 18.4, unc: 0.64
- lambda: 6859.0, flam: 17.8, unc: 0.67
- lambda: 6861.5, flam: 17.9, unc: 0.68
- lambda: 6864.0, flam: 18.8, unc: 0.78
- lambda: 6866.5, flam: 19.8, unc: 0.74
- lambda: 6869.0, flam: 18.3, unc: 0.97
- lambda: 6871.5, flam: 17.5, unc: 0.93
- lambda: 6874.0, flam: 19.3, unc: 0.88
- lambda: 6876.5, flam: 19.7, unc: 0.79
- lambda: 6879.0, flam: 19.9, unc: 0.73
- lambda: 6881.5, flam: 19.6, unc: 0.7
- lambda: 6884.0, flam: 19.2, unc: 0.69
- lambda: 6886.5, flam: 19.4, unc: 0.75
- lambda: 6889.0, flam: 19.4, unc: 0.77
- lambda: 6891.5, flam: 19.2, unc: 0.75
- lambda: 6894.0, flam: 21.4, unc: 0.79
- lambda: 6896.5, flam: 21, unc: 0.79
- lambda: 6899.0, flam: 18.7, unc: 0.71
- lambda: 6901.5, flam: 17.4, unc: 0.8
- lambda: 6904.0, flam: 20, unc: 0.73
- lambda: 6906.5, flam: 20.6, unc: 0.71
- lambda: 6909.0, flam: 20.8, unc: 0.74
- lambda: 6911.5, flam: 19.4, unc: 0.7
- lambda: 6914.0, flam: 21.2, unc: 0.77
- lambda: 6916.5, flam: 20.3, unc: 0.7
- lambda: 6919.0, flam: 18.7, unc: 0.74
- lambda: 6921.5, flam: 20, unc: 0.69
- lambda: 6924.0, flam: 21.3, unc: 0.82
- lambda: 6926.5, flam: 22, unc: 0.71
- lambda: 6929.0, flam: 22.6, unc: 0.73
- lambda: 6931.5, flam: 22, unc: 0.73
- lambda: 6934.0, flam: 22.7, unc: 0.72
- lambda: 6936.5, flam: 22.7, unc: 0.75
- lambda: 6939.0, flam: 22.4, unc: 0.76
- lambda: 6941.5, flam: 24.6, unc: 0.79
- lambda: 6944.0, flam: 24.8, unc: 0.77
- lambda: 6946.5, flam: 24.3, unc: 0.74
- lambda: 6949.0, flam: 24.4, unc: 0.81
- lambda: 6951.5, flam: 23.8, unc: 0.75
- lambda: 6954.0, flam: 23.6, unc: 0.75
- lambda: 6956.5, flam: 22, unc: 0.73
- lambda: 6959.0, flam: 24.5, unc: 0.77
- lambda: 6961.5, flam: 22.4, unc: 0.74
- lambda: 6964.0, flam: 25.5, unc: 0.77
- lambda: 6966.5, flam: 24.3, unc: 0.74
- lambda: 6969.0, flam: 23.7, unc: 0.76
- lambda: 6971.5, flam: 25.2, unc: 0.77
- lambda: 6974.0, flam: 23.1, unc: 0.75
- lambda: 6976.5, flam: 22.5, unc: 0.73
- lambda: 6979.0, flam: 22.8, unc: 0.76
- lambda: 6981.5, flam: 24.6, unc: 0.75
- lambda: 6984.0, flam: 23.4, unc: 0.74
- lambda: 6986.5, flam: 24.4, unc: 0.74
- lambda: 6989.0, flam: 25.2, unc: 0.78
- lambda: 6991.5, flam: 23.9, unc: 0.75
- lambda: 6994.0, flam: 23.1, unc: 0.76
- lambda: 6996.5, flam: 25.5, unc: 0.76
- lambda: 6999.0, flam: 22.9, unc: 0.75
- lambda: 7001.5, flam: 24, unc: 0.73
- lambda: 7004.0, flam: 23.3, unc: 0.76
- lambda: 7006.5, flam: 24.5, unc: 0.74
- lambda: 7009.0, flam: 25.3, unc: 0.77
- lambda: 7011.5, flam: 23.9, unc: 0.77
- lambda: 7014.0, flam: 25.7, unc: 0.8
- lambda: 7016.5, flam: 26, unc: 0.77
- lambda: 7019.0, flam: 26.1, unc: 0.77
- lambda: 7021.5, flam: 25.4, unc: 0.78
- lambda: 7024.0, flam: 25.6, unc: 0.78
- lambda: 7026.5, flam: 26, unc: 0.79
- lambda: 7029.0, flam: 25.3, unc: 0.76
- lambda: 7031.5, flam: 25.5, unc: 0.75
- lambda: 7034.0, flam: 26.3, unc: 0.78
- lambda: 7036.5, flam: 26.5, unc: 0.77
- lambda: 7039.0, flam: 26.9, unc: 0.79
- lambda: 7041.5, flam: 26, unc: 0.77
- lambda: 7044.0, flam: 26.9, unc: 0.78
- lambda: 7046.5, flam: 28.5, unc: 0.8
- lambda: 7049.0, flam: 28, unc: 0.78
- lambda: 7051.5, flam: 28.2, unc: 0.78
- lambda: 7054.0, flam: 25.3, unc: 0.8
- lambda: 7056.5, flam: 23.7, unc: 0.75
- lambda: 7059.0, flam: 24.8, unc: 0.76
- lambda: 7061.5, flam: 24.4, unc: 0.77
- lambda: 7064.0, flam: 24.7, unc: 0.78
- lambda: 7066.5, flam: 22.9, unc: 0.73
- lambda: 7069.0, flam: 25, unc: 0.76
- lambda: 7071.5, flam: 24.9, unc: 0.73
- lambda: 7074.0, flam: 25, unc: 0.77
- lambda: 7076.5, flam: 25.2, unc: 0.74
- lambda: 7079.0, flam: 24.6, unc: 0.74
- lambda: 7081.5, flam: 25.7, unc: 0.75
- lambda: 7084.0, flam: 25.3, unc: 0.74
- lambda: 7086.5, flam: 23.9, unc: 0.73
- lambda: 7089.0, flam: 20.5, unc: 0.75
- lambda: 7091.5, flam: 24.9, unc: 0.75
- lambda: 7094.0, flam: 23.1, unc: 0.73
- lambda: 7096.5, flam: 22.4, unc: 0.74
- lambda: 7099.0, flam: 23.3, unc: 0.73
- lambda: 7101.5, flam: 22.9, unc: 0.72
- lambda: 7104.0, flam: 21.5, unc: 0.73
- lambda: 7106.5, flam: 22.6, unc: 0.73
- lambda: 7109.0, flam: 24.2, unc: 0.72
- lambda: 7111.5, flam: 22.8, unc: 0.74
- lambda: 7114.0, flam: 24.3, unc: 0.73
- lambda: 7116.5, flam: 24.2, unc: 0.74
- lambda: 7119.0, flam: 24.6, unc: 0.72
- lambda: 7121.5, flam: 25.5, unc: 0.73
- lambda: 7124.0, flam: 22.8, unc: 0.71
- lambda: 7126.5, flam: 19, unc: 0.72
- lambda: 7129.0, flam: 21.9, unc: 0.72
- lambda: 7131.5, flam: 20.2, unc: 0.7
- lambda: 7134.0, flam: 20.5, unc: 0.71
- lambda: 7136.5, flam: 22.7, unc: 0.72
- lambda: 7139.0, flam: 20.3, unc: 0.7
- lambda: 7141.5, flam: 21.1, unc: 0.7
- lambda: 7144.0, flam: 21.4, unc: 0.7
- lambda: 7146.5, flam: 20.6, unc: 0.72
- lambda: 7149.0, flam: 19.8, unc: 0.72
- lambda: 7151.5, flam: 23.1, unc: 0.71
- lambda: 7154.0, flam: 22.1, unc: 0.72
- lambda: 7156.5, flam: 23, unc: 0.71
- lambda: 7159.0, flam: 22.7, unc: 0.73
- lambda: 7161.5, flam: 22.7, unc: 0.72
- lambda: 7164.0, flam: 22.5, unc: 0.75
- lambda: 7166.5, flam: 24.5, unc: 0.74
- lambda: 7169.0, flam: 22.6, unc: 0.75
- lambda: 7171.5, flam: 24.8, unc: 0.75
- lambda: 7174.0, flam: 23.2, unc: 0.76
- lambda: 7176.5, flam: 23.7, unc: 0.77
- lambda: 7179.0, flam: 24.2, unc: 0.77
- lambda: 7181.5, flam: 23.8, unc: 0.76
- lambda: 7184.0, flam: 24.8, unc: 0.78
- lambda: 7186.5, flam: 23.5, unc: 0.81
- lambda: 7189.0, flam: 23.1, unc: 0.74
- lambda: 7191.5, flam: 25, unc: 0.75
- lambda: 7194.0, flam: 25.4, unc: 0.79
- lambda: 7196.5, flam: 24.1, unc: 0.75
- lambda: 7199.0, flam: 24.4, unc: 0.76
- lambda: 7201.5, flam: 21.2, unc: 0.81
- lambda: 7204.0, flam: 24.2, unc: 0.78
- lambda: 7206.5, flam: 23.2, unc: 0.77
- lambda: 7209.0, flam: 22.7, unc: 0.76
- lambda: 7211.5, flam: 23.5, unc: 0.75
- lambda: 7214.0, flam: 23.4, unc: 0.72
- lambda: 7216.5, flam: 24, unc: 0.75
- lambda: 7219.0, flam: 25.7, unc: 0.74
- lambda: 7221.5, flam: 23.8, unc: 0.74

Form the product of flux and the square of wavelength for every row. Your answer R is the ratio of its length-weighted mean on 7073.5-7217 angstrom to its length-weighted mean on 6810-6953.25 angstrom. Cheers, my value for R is 1.24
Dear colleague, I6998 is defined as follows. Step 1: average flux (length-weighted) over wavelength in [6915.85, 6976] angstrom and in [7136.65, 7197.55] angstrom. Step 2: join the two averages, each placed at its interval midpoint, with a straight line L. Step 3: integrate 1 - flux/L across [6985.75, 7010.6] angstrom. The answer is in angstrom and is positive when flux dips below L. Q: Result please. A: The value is -1.3 angstrom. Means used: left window 23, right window 23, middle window 24.2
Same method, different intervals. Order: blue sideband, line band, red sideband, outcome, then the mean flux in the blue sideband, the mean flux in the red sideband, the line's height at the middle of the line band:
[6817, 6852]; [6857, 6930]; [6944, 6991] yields 5.3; 19.1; 23.9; 21.2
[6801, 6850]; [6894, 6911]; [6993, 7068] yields 1.4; 19.3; 25.4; 21.6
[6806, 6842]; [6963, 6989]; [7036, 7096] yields -1.2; 19.3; 25.2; 23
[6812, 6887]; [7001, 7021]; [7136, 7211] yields -3.7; 19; 23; 21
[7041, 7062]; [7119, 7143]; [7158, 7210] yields 2.9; 26.3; 23.6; 24.7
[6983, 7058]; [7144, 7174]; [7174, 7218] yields 1.9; 25.4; 23.8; 24.1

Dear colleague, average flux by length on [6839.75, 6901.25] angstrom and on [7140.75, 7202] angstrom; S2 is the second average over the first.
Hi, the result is 1.21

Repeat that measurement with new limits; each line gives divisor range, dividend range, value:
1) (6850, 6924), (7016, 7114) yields 1.28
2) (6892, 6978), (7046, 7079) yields 1.14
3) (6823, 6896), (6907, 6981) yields 1.19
